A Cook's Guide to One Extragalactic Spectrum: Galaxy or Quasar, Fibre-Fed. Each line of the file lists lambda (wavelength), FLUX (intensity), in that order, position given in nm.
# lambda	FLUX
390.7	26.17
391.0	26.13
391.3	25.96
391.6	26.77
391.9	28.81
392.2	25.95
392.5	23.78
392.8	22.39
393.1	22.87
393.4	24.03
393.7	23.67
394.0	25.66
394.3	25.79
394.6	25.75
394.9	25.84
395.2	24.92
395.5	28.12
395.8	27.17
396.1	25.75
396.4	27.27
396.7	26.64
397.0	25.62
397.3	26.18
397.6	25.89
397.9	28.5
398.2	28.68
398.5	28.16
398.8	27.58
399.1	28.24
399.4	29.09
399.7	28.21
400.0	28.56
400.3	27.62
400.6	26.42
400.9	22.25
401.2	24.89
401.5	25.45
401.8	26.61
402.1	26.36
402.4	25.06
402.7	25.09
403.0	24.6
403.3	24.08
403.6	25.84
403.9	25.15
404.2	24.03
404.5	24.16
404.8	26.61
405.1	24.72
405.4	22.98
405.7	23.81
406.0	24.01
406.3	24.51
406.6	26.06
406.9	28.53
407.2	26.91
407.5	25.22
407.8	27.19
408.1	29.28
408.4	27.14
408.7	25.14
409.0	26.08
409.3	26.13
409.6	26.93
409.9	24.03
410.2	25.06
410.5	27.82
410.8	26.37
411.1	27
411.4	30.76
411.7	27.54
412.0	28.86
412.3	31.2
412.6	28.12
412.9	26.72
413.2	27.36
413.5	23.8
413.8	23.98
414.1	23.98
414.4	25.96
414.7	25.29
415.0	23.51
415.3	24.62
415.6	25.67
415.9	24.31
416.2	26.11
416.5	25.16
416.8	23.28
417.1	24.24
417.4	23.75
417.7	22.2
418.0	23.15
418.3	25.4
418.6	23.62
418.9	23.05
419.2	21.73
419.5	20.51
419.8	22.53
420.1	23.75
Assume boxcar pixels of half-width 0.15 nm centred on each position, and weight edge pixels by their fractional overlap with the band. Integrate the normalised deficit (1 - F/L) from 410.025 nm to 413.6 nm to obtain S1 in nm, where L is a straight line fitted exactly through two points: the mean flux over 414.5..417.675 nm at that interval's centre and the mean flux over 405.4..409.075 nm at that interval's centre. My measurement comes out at -0.33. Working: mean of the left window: 26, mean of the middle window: 27.6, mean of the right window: 24.5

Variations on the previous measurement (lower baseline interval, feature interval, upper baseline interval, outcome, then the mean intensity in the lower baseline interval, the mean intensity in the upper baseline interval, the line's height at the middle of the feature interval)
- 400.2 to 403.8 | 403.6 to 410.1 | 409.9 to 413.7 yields 0.17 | 25.3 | 27.4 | 26.3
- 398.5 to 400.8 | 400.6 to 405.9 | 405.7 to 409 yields 0.44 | 27.8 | 26.3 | 27.1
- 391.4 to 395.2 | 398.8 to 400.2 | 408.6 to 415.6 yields -0.16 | 25.1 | 26.4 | 25.5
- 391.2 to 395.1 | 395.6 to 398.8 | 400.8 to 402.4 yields -0.24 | 25.2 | 25.2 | 25.2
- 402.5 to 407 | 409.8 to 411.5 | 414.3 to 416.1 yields -0.13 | 24.9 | 24.9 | 24.9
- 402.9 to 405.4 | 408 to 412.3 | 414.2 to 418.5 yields -0.44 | 24.8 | 24.5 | 24.6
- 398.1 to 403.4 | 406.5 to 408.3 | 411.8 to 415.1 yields -0.06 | 26.5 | 26.3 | 26.4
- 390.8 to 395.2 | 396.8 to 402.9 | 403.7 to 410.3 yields -0.31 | 25.2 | 25.6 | 25.4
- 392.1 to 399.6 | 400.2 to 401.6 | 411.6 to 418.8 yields 0.04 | 26.2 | 25.3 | 25.9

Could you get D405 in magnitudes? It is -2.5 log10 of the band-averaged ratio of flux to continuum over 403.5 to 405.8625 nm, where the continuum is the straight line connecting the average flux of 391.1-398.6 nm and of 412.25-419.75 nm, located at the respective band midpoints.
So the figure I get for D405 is 0.030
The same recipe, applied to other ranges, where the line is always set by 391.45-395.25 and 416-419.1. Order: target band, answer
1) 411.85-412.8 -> -0.21 mag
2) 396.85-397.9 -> -0.06 mag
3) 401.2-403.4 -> -0.03 mag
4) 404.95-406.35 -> 0.02 mag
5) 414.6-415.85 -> -0.03 mag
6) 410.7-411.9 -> -0.16 mag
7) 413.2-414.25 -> -0.01 mag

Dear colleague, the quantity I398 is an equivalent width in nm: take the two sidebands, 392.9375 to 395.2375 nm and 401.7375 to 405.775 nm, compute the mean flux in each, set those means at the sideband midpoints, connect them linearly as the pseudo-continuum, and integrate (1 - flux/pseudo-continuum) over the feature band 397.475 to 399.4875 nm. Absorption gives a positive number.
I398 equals -0.26 nm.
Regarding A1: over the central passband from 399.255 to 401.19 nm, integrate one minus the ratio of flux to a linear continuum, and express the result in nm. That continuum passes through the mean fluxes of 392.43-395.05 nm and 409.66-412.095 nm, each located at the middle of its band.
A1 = -0.11 nm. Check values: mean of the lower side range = 24.4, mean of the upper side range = 27.1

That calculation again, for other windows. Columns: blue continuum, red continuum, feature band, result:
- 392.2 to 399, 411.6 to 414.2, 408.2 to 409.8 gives 0.02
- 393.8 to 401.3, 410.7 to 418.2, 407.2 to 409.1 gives -0.04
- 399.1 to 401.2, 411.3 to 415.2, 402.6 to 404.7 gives 0.17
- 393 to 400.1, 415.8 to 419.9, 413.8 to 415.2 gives -0.04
